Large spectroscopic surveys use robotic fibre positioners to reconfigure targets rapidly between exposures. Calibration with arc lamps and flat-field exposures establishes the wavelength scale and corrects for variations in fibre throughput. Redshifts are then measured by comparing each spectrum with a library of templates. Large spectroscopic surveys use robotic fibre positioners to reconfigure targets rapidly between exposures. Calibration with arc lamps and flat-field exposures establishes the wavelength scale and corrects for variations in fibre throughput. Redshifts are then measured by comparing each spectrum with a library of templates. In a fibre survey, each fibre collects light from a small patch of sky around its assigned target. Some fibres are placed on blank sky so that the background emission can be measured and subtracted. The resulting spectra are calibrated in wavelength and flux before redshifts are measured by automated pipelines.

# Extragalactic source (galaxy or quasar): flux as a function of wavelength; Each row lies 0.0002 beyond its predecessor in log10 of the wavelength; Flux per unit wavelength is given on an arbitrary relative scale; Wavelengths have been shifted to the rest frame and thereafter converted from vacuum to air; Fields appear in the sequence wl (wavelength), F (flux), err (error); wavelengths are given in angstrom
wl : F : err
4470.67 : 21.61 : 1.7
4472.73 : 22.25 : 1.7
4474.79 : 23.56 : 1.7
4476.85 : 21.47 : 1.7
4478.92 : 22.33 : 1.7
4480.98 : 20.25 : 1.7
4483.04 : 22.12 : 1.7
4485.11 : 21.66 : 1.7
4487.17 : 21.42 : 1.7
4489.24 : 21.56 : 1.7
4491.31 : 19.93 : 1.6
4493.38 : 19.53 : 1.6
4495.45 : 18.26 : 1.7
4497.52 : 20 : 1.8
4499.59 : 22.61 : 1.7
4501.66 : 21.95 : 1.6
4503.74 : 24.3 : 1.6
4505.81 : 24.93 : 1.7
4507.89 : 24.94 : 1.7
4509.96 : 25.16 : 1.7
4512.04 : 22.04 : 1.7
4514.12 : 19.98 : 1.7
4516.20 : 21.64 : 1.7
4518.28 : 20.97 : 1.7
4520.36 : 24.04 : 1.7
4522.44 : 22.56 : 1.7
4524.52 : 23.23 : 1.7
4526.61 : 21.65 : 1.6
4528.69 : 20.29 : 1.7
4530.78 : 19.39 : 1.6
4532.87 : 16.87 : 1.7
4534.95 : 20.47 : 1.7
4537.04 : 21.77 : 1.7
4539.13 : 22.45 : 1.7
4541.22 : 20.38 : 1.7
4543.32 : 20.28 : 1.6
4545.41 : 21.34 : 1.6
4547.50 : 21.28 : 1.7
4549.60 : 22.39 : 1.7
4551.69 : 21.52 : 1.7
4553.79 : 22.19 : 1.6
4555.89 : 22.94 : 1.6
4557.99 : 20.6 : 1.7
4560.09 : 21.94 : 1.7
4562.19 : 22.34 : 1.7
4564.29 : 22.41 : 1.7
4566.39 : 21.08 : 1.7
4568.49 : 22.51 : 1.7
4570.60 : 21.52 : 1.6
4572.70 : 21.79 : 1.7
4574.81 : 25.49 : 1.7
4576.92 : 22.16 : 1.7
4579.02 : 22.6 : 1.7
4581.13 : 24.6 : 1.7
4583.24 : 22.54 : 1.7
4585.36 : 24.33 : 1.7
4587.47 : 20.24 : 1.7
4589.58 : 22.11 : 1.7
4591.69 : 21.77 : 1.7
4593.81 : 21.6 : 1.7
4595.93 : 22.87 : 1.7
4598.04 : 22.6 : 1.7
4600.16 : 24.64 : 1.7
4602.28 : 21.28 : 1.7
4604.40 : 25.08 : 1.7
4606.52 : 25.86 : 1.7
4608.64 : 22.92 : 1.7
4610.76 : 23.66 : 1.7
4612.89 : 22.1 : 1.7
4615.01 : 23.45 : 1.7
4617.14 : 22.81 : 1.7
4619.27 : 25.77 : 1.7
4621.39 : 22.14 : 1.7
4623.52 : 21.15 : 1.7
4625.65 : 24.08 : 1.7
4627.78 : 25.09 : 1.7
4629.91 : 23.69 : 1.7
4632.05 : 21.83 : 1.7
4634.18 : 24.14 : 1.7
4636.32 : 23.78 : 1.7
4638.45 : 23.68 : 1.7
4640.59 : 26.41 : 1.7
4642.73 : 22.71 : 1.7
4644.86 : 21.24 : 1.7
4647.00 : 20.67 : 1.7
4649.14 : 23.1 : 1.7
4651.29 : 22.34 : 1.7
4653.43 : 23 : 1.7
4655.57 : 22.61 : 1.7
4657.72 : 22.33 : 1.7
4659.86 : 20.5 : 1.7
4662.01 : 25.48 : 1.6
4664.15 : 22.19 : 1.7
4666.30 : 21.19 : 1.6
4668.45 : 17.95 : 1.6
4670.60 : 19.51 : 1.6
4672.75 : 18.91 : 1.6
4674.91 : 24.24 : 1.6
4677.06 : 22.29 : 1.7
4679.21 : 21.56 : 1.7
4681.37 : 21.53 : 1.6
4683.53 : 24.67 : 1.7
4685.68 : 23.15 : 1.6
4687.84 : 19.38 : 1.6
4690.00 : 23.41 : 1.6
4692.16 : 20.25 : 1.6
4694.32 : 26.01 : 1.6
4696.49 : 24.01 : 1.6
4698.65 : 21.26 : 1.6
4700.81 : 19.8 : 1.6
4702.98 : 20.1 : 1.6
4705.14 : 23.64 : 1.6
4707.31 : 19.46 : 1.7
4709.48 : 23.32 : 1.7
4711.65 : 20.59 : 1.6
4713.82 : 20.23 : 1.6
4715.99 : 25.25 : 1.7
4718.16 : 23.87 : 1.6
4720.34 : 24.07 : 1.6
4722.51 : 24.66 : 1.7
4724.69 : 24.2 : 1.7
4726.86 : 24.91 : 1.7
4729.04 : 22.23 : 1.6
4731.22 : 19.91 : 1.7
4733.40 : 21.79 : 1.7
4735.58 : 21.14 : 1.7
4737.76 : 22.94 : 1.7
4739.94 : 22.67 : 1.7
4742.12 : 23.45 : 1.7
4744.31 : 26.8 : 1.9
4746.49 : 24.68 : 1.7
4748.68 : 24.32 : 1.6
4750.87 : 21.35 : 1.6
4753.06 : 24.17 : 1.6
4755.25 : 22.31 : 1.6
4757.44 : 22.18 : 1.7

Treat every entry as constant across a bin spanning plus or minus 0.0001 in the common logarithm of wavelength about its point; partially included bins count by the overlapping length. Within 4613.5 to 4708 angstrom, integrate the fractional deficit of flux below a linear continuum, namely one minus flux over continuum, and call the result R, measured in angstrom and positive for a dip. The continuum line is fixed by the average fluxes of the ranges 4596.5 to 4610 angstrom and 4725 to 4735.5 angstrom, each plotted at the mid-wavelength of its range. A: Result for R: 2.6 angstrom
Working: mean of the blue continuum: 23.7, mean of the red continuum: 22.3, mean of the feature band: 22.4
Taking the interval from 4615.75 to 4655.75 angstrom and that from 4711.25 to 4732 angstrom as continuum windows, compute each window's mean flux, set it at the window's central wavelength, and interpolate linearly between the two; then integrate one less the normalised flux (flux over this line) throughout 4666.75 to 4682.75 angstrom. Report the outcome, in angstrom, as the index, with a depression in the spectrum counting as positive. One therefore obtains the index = 1.5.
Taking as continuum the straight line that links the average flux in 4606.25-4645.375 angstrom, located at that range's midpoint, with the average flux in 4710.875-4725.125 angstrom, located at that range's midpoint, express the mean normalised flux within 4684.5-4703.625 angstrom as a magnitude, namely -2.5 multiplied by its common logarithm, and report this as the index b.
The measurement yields 0.06 mag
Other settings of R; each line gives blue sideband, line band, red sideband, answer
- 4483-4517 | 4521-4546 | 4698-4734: 1.16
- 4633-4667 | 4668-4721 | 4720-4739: 2.02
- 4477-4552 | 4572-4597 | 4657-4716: -1.20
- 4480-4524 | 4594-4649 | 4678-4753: -2.38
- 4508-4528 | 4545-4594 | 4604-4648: 1.44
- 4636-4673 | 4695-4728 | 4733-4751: 0.42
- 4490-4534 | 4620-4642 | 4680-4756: -1.34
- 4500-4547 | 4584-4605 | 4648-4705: -0.66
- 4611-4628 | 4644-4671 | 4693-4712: 1.12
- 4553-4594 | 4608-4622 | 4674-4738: -0.58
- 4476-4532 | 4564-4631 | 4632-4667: -1.66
